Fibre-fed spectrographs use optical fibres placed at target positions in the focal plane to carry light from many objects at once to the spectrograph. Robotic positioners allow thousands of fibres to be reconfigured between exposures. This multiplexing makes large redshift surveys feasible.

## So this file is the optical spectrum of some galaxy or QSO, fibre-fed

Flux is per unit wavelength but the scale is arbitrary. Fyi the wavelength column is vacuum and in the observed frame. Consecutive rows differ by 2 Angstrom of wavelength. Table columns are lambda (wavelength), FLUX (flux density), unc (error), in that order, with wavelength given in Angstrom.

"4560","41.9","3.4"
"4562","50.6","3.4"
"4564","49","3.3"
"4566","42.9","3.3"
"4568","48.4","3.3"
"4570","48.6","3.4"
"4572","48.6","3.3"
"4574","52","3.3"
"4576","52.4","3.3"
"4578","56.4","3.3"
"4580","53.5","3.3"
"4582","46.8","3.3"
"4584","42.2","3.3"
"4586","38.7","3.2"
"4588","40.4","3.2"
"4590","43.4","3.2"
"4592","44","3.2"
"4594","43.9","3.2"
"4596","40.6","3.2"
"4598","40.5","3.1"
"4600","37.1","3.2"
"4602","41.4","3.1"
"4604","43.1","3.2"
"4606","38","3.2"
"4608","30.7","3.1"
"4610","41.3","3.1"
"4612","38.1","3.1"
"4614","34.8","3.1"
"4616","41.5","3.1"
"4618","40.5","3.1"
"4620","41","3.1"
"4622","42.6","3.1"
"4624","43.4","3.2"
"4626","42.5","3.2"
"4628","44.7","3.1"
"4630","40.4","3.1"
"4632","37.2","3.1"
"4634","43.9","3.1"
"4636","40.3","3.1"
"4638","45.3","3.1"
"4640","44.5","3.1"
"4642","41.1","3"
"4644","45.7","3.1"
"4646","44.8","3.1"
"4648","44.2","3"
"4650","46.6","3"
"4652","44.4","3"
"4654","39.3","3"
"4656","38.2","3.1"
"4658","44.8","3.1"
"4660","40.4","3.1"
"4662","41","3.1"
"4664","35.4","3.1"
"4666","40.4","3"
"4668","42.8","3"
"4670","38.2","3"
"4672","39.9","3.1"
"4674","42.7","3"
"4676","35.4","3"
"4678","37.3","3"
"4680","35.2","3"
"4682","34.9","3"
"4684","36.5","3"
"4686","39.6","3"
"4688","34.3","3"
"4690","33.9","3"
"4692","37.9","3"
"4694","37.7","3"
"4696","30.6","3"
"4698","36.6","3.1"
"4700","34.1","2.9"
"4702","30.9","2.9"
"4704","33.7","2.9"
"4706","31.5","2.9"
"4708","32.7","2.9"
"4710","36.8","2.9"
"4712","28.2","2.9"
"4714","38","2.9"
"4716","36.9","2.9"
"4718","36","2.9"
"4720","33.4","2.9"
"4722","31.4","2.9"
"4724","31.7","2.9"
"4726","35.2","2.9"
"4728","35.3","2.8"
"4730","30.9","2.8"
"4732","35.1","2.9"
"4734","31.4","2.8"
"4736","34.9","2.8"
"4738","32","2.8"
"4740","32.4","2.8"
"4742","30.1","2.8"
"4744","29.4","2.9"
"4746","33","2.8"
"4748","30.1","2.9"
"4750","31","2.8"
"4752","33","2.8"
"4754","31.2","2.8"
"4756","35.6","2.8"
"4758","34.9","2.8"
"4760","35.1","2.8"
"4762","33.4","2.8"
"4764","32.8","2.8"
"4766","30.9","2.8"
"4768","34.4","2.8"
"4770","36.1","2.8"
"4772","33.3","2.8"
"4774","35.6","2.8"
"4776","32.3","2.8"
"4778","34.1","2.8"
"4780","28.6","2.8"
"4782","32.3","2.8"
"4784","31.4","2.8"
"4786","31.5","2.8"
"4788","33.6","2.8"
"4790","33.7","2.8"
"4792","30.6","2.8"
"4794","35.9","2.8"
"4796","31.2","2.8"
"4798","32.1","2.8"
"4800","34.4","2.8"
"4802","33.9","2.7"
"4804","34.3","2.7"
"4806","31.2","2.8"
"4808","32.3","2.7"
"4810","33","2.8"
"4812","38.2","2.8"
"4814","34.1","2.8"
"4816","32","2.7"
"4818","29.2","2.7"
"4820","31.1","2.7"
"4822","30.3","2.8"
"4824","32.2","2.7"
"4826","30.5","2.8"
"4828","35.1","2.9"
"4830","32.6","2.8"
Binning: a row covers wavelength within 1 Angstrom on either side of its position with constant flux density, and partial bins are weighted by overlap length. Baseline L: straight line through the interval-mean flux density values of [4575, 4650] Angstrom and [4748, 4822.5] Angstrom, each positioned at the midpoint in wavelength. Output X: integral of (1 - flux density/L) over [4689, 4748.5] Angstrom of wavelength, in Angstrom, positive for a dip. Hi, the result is 5.2 Angstrom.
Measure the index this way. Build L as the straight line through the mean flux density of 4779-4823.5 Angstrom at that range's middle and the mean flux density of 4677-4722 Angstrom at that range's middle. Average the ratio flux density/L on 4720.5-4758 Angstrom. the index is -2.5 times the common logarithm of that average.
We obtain 0.04 mag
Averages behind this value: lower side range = 34.8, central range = 32.5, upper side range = 32.5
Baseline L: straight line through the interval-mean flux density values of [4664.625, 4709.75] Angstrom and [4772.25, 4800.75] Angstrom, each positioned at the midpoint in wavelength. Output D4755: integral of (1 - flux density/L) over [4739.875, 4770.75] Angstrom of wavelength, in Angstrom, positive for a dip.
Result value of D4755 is 1.0 Angstrom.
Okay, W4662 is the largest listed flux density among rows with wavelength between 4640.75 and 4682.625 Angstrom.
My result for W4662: 46.6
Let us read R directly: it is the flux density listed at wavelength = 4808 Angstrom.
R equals 32.3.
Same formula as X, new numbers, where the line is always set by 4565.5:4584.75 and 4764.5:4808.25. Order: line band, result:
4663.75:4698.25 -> 3.30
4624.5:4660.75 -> 1.17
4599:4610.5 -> 2.11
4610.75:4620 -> 1.45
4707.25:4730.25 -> 2.53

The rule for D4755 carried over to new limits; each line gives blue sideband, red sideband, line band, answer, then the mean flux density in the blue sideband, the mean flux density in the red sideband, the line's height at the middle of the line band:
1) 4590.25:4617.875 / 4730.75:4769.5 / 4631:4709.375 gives -4.7 Angstrom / 39.7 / 32.7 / 36.6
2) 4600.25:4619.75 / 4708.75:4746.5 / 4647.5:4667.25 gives -2.6 Angstrom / 38.8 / 33.3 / 36.6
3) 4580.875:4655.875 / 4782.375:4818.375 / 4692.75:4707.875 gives 1.6 Angstrom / 41.6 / 33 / 37.7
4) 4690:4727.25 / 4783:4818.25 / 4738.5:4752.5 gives 1.0 Angstrom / 34.1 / 33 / 33.6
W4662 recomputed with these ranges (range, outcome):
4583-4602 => 44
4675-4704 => 39.6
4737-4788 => 36.1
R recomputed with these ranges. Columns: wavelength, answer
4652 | 44.4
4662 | 41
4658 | 44.8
